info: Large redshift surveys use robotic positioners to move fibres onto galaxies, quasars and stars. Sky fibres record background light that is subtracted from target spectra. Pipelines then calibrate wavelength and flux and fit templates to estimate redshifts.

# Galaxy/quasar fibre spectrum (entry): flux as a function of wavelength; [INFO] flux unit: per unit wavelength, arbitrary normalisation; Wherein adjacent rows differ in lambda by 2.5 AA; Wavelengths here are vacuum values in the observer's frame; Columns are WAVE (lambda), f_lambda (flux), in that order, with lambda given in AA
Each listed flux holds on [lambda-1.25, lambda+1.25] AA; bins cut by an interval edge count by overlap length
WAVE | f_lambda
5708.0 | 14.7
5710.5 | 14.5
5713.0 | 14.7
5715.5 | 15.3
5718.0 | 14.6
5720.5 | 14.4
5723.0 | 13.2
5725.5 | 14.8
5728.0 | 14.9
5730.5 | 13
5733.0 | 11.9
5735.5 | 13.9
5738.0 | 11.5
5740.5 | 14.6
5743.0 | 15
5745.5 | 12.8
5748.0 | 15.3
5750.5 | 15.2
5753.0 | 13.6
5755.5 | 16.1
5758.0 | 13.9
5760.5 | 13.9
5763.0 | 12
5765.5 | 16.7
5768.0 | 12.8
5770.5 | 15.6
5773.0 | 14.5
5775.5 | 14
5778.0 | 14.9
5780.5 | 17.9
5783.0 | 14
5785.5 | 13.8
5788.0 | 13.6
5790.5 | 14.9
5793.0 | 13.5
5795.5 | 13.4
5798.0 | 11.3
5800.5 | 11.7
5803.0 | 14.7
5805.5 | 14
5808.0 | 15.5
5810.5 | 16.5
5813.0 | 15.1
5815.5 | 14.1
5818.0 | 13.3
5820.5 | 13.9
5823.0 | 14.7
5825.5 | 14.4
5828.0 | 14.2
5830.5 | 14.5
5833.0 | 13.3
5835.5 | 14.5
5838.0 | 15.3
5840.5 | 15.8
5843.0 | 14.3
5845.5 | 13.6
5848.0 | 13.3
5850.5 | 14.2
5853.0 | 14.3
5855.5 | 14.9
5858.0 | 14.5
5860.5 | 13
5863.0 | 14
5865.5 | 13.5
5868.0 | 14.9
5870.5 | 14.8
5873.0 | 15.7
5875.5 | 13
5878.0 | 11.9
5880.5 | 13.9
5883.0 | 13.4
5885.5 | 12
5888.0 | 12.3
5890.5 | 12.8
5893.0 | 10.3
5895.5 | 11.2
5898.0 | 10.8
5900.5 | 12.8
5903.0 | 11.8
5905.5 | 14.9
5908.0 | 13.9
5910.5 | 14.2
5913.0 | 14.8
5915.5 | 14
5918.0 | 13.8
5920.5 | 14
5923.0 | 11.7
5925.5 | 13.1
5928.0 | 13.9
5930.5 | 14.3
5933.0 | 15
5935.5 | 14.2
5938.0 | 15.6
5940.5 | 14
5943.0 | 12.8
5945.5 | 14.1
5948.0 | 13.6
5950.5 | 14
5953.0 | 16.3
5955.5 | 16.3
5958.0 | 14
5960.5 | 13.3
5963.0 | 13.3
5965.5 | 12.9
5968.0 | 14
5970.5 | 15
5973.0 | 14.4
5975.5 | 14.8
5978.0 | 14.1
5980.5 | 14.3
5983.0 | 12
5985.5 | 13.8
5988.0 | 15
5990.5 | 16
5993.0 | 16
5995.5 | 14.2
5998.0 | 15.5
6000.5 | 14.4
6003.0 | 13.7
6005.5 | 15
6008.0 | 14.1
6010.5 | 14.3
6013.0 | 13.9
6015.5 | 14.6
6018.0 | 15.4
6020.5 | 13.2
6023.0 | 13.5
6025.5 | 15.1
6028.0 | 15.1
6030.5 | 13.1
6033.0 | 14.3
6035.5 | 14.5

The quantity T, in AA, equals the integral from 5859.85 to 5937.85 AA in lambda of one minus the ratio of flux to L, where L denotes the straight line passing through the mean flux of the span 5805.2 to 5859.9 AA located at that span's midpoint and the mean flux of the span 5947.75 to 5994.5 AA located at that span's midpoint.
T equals 5.61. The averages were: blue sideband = 14.5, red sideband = 14.4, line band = 13.4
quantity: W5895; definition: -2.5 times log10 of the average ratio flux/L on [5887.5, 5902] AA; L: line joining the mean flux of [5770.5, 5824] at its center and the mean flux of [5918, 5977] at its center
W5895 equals 0.21 mag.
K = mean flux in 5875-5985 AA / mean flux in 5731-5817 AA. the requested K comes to 1.0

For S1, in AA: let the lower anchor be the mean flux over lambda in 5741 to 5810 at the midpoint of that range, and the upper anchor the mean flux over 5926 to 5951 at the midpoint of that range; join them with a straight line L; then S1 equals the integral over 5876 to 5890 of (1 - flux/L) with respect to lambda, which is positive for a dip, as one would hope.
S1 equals 1.4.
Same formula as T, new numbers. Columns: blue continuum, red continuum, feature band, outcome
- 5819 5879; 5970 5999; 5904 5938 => 0.9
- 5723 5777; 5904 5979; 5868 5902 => 3.3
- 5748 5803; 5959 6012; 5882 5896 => 2.2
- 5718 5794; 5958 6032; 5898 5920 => 1.0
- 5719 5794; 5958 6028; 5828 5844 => -0.4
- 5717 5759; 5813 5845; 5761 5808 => 0.3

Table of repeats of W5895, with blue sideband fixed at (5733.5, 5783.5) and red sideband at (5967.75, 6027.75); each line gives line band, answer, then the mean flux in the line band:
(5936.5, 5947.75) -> 0.027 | 14.1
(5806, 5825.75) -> -0.021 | 14.7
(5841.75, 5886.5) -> 0.043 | 13.9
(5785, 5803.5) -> 0.086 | 13.3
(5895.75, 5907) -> 0.157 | 12.5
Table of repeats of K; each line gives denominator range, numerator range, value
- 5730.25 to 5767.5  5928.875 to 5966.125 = 1.02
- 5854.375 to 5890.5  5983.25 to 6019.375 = 1.07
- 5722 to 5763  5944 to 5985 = 1.02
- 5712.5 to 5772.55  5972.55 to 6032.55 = 1.02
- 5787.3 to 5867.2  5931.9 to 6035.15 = 1.02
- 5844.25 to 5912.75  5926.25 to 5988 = 1.06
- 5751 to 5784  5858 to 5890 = 0.93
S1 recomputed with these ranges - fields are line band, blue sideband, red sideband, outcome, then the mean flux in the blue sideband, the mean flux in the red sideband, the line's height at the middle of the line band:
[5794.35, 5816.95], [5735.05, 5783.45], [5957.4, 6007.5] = 0.6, 14.4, 14.3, 14.4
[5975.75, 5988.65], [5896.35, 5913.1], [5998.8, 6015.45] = 0.1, 13.2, 14.3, 14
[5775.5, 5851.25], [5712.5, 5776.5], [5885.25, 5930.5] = -3.4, 14.2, 13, 13.7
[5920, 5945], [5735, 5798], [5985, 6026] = 1.1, 14.2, 14.6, 14.5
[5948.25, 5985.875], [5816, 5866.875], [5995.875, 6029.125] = 0.5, 14.2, 14.4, 14.4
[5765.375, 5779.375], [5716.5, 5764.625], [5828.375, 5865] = -0.6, 14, 14.2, 14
